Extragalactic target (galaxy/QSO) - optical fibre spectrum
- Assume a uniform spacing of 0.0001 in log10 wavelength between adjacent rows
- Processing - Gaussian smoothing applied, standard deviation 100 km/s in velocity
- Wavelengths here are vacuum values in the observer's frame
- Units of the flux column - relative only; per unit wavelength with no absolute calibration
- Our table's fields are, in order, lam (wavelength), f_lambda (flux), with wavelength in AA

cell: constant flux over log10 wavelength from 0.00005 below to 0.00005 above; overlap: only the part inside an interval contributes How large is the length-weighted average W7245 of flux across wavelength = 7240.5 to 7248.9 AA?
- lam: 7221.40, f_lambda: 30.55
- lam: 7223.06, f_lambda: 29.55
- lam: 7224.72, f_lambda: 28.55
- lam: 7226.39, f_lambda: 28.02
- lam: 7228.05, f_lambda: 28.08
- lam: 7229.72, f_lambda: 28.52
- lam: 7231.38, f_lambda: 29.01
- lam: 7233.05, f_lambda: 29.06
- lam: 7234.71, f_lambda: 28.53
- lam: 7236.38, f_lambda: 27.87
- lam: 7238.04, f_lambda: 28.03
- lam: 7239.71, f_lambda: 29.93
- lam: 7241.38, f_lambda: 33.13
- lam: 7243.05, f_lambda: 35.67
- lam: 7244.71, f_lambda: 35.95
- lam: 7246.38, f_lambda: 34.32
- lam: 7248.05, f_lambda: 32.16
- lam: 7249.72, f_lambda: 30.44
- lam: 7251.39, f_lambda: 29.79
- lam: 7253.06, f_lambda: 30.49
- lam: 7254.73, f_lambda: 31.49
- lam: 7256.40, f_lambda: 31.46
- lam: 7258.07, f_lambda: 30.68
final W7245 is 34.2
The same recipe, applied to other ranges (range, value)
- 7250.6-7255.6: 30.6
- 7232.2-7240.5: 28.7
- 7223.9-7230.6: 28.3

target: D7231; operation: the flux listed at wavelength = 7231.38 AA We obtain 29.01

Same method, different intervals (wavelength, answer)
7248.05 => 32.16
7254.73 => 31.49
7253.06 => 30.49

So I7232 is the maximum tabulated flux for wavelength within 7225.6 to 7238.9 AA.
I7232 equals 29.06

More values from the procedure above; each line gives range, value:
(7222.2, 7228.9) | 29.55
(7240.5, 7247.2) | 35.95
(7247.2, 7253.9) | 32.16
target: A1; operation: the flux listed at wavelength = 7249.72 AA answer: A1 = 30.44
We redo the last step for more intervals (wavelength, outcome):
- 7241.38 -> 33.13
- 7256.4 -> 31.46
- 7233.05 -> 29.06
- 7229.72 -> 28.52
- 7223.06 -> 29.55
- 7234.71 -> 28.53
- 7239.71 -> 29.93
